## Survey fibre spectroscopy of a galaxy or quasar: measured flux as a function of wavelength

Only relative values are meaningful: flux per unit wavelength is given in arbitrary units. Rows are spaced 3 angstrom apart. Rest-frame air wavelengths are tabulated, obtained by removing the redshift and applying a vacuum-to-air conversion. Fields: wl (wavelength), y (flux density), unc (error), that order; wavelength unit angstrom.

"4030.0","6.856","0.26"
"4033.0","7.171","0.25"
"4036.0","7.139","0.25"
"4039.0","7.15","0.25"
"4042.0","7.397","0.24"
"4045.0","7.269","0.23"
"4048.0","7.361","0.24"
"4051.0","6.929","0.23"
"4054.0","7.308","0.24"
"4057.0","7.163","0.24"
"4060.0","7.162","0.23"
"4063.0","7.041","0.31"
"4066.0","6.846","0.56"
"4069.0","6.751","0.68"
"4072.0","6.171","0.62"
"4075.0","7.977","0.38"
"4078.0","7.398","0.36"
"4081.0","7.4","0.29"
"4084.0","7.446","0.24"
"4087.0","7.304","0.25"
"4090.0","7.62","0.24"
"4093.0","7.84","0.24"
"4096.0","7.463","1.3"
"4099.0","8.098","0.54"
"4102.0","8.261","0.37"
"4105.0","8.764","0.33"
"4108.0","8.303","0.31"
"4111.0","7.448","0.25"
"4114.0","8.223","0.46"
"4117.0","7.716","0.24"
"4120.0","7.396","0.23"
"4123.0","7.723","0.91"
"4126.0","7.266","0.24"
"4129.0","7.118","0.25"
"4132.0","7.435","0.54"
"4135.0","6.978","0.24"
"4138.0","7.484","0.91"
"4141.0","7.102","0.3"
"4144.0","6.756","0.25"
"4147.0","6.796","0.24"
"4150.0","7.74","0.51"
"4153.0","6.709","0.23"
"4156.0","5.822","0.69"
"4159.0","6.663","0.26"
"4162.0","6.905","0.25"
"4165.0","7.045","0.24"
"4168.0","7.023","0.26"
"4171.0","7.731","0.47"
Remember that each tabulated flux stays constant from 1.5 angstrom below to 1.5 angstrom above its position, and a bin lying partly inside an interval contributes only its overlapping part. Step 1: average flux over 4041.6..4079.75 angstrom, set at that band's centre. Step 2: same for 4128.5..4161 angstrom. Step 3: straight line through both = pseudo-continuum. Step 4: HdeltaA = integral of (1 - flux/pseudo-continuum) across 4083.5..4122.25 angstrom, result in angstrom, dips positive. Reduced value -4.4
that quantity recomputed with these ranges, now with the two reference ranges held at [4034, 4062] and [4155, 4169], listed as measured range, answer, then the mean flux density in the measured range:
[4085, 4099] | -1.19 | 7.61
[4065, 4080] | 0.11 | 7.05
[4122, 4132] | -0.73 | 7.36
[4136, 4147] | -0.43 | 7.06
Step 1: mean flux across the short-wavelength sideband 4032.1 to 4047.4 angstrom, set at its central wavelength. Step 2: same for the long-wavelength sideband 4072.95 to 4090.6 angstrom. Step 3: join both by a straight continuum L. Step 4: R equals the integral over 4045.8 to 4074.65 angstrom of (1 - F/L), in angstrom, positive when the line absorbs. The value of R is 1.3 angstrom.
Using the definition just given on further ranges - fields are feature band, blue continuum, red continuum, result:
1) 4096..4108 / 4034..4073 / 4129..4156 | -2.0 angstrom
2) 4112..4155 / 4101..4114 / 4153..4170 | 1.1 angstrom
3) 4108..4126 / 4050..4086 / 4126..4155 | -1.5 angstrom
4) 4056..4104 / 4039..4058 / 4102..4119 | 1.8 angstrom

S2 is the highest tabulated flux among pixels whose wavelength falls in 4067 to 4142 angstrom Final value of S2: 8.764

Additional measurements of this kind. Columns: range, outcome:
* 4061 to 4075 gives 7.977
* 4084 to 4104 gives 8.261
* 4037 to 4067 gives 7.397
